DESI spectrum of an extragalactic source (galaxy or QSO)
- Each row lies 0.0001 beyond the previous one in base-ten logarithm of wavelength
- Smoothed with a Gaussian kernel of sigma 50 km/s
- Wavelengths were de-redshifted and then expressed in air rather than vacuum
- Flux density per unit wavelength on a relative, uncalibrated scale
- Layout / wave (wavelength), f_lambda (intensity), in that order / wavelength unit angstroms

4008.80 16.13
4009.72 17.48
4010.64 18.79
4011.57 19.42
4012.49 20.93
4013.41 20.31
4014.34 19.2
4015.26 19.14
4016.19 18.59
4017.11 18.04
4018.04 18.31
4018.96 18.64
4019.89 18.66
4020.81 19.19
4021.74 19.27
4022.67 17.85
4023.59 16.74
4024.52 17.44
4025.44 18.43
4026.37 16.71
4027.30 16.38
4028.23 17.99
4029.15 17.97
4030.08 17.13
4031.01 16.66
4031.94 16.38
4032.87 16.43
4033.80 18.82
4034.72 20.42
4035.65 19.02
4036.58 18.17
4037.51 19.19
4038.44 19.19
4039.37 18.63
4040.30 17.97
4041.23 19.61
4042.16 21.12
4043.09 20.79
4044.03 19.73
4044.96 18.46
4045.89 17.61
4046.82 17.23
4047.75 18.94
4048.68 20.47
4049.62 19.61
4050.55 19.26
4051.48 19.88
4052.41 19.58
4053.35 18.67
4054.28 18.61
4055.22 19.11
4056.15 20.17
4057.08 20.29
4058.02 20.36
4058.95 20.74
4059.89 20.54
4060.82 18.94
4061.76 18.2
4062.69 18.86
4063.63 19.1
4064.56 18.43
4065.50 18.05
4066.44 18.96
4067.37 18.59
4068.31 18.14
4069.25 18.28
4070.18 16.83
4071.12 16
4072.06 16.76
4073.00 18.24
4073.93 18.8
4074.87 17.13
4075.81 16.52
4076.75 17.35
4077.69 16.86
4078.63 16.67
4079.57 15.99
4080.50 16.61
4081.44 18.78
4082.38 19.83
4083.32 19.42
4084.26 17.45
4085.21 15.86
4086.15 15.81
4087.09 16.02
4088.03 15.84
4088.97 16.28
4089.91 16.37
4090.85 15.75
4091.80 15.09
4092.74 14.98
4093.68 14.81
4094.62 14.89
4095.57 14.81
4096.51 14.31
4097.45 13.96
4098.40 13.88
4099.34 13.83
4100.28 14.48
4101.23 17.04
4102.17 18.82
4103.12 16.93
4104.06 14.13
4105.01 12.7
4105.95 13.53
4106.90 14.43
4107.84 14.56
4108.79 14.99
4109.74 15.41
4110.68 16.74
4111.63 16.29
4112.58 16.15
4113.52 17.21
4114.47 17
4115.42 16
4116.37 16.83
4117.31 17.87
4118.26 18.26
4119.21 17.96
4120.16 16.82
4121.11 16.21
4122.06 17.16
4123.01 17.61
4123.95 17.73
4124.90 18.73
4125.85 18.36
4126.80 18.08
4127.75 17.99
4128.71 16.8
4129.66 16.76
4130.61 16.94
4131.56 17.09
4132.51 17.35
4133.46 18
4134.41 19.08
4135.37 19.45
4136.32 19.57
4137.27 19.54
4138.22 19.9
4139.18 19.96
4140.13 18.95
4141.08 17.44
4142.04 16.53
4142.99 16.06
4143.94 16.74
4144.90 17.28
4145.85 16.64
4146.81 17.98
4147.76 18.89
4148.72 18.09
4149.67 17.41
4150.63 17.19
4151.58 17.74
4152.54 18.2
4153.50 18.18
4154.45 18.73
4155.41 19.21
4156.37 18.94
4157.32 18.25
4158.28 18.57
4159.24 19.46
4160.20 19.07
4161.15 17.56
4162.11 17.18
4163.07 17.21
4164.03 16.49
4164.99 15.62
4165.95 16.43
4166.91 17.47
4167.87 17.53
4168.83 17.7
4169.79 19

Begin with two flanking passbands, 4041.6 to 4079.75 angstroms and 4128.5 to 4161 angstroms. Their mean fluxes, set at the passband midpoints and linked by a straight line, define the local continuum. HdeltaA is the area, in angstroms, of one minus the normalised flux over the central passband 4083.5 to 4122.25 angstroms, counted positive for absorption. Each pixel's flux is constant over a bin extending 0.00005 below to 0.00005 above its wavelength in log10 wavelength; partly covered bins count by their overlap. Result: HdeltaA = 5.4 angstroms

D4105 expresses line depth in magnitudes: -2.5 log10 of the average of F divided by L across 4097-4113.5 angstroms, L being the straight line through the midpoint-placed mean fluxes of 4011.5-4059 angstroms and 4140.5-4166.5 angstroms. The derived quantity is 0.19 mag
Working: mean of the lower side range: 18.8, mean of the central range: 15.2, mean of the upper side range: 17.7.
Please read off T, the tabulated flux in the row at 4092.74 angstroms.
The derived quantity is 14.98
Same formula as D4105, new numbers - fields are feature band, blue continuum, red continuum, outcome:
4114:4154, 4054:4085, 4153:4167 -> 0.01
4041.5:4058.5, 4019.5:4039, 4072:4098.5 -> -0.12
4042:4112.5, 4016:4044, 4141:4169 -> 0.05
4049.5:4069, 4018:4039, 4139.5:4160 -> -0.07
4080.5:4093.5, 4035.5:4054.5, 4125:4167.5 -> 0.12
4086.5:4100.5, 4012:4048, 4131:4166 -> 0.21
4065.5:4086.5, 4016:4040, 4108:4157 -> 0.02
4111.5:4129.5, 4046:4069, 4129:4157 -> 0.06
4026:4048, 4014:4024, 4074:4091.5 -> -0.02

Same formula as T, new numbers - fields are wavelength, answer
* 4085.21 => 15.86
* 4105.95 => 13.53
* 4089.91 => 16.37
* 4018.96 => 18.64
